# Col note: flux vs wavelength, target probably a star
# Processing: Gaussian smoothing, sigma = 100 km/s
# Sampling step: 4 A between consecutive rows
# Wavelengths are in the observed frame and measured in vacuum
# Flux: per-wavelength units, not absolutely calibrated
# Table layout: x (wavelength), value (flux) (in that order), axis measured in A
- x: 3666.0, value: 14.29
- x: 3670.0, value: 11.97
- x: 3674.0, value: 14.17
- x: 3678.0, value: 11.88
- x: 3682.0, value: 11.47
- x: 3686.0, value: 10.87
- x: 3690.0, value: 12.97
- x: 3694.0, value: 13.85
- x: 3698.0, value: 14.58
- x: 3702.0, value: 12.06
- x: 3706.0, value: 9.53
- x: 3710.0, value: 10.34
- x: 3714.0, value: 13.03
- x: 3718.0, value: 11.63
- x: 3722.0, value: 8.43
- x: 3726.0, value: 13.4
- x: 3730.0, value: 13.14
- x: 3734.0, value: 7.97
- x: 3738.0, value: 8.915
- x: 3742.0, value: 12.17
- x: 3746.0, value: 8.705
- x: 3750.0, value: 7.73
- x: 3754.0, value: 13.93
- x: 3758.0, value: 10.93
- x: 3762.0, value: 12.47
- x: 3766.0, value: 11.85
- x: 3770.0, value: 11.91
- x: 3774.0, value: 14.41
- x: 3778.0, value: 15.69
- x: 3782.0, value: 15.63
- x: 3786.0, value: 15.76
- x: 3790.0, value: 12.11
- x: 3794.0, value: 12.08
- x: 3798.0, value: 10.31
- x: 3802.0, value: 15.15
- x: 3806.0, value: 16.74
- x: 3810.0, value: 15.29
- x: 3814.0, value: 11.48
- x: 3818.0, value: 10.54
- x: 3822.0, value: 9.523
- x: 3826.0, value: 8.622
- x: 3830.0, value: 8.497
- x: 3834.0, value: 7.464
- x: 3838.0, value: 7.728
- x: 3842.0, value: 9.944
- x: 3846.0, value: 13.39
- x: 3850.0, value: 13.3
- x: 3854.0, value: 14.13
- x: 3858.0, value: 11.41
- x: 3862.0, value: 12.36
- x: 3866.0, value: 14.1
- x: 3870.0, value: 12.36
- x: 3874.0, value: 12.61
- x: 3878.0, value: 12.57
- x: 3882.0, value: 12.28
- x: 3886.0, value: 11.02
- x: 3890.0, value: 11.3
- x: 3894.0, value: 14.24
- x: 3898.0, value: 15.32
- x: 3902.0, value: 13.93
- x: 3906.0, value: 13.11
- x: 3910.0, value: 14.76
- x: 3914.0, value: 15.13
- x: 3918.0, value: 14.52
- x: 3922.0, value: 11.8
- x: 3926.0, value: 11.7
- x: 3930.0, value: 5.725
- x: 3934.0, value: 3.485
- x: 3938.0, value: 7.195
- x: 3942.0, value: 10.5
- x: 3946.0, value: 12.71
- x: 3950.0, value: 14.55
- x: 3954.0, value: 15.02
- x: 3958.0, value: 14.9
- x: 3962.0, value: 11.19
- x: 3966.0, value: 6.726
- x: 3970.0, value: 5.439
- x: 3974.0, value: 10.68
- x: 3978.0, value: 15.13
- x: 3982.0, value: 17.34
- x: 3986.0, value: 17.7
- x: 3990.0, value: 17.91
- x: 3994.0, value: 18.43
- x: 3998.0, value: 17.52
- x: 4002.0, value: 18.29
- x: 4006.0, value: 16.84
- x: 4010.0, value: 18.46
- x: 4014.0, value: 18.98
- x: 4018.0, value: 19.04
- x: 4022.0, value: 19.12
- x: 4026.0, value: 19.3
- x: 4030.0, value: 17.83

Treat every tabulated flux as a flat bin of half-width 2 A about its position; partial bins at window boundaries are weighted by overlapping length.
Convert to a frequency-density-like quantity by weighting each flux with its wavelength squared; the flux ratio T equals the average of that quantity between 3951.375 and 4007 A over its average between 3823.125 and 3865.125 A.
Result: 1.4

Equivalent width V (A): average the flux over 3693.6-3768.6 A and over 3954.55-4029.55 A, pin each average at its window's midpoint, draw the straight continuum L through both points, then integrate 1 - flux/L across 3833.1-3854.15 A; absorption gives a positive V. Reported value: 3.7 A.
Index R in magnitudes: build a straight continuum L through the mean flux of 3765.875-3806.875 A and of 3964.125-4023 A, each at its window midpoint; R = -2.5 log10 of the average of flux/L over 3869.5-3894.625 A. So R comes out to 0.20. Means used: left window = 13.8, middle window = 12.2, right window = 15.8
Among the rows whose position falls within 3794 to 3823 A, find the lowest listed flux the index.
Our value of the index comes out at 9.523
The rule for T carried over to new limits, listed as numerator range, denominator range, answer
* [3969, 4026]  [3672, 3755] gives 1.70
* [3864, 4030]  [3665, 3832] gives 1.27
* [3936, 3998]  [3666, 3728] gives 1.26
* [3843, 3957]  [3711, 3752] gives 1.28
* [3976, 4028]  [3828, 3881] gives 1.68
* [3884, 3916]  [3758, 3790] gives 1.06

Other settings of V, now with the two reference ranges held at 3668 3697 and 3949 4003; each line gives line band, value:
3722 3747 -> 4.3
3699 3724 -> 3.4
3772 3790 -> -2.6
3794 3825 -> 1.7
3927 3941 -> 7.7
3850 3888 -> 2.9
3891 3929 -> 0.9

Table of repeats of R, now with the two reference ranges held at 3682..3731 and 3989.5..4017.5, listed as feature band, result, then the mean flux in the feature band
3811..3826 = 0.32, 10.6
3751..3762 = 0.08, 12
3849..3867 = 0.16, 13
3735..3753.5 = 0.30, 9.67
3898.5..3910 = 0.15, 14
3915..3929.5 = 0.33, 12.1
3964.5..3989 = 0.37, 12.5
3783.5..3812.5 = 0.00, 13.9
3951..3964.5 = 0.26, 13.5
